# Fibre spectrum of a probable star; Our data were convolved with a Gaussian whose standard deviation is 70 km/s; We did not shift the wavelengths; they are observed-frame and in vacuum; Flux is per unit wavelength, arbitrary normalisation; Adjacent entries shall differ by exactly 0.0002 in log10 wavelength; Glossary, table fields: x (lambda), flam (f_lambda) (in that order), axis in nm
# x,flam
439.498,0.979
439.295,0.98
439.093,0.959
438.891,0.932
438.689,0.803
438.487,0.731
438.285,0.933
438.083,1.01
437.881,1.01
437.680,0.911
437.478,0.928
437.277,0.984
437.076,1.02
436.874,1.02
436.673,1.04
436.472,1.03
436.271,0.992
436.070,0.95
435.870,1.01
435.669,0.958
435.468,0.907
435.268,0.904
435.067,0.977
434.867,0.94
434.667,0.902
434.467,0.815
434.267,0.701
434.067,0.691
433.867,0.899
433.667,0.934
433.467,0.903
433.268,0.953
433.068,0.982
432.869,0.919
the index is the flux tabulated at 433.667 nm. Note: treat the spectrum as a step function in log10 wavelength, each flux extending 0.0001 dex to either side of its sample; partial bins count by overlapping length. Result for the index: 0.934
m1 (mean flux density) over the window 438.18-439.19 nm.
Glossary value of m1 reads 0.872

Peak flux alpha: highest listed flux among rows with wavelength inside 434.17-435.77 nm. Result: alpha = 0.977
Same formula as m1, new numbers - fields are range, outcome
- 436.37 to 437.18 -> 1.03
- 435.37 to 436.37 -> 0.963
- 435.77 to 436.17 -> 0.982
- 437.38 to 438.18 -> 0.964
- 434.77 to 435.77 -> 0.937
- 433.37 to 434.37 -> 0.825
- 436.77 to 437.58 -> 0.988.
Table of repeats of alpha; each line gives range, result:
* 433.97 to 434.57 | 0.815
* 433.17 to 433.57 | 0.953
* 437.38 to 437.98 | 1.01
